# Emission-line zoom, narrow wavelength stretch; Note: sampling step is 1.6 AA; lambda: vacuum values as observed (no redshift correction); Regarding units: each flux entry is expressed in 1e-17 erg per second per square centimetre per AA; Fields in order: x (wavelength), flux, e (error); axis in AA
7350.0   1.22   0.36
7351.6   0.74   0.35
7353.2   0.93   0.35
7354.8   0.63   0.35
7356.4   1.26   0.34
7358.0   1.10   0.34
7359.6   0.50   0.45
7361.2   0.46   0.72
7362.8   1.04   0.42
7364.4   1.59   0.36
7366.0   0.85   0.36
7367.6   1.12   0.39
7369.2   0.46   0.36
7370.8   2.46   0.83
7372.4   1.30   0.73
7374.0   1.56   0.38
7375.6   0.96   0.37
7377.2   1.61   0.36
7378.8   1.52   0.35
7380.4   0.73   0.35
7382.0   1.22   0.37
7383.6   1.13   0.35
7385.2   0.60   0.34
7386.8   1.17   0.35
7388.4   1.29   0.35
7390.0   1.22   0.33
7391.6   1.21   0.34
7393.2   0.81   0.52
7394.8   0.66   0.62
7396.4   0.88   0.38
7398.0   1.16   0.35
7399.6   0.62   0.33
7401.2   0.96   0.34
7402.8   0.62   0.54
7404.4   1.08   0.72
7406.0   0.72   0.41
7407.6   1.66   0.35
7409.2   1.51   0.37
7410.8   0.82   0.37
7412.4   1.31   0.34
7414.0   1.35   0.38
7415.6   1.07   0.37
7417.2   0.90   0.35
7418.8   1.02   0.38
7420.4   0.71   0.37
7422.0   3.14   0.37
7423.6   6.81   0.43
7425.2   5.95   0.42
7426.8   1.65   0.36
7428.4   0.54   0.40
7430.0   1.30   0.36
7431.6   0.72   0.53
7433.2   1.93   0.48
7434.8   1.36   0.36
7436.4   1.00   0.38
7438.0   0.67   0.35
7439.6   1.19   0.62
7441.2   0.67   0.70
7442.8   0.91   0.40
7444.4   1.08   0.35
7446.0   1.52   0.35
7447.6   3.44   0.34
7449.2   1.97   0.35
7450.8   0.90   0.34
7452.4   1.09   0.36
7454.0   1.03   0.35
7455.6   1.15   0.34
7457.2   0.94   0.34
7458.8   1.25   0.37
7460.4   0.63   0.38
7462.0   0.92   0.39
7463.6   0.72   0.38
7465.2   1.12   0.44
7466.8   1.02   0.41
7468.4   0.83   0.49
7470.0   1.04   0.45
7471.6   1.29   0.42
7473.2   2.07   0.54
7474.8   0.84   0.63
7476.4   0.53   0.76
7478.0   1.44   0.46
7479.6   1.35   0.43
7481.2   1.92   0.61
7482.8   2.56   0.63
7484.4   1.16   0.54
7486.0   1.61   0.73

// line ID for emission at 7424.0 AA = Halpha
